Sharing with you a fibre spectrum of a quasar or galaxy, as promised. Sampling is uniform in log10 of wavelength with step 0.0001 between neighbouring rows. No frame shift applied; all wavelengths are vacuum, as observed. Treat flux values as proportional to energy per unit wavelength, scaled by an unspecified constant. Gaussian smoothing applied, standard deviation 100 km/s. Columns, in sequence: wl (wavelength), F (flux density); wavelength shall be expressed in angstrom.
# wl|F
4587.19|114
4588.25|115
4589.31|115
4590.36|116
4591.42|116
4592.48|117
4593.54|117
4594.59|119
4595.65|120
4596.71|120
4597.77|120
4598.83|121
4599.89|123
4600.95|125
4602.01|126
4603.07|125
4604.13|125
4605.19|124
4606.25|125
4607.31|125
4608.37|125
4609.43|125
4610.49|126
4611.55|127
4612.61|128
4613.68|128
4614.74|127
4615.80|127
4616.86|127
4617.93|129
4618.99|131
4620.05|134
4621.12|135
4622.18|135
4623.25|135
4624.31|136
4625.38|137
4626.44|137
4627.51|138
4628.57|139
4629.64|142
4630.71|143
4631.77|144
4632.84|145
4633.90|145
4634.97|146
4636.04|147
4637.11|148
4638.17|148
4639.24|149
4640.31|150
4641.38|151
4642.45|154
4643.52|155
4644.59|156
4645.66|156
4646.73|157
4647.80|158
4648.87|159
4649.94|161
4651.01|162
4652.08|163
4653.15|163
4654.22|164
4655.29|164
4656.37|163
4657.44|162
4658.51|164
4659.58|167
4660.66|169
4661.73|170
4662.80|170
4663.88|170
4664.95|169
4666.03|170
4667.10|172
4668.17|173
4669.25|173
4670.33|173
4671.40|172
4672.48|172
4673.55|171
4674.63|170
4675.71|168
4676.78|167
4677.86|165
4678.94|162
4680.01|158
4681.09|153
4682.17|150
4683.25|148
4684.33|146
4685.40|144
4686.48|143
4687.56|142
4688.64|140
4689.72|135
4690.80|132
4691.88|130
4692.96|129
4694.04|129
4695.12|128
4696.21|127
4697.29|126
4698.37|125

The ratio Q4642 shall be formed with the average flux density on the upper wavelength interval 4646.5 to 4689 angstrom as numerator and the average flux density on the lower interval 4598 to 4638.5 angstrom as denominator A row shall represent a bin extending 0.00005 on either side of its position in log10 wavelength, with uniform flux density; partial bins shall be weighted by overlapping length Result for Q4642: 1.22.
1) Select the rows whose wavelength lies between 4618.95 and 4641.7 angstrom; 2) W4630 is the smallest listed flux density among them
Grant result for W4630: 131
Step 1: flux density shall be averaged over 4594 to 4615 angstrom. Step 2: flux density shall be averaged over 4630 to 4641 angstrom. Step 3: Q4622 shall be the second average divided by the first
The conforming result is 1.18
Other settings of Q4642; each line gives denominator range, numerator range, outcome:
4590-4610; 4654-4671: 1.38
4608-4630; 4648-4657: 1.23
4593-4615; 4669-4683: 1.33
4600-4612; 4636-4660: 1.26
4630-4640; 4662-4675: 1.17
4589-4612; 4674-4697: 1.20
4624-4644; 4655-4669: 1.16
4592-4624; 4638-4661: 1.26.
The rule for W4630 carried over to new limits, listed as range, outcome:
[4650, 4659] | 162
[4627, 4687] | 138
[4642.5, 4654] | 155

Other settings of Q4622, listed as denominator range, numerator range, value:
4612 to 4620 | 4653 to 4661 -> 1.28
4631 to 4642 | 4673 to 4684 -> 1.09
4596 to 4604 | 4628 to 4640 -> 1.18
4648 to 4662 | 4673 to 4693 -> 0.92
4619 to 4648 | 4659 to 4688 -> 1.13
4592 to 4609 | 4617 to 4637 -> 1.13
